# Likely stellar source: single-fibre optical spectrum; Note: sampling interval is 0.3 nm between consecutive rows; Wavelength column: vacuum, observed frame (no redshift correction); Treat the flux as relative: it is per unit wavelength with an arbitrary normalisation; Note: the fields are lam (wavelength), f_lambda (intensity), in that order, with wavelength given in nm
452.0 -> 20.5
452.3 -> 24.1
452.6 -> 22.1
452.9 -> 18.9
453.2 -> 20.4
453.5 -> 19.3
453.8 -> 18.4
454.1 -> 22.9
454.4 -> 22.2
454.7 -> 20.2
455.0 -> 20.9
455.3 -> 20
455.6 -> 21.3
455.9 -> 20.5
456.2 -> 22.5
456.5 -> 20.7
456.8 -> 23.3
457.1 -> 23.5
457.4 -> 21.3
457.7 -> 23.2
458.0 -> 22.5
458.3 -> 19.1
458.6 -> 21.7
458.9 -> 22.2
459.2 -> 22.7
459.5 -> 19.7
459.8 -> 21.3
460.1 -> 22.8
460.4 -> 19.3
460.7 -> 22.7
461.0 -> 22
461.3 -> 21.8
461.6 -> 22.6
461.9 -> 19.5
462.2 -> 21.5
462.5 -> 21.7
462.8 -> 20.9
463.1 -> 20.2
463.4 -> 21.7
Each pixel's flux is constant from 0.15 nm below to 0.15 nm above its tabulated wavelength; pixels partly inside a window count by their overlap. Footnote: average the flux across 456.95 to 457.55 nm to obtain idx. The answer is 22.4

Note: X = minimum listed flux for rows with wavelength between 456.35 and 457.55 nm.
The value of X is 20.7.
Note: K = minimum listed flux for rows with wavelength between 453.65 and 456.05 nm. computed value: 18.4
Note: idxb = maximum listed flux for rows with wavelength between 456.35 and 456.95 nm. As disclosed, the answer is 23.3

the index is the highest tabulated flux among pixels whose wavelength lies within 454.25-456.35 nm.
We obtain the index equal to 22.5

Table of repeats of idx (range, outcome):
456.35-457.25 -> 22.5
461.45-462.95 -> 21.2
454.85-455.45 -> 20.4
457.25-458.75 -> 21.6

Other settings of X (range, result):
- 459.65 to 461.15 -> 19.3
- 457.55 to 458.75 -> 19.1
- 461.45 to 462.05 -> 19.5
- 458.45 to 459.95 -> 19.7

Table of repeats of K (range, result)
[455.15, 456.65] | 20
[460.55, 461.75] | 21.8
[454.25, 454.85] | 20.2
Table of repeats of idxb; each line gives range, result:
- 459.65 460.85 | 22.8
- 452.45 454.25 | 22.9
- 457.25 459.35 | 23.2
